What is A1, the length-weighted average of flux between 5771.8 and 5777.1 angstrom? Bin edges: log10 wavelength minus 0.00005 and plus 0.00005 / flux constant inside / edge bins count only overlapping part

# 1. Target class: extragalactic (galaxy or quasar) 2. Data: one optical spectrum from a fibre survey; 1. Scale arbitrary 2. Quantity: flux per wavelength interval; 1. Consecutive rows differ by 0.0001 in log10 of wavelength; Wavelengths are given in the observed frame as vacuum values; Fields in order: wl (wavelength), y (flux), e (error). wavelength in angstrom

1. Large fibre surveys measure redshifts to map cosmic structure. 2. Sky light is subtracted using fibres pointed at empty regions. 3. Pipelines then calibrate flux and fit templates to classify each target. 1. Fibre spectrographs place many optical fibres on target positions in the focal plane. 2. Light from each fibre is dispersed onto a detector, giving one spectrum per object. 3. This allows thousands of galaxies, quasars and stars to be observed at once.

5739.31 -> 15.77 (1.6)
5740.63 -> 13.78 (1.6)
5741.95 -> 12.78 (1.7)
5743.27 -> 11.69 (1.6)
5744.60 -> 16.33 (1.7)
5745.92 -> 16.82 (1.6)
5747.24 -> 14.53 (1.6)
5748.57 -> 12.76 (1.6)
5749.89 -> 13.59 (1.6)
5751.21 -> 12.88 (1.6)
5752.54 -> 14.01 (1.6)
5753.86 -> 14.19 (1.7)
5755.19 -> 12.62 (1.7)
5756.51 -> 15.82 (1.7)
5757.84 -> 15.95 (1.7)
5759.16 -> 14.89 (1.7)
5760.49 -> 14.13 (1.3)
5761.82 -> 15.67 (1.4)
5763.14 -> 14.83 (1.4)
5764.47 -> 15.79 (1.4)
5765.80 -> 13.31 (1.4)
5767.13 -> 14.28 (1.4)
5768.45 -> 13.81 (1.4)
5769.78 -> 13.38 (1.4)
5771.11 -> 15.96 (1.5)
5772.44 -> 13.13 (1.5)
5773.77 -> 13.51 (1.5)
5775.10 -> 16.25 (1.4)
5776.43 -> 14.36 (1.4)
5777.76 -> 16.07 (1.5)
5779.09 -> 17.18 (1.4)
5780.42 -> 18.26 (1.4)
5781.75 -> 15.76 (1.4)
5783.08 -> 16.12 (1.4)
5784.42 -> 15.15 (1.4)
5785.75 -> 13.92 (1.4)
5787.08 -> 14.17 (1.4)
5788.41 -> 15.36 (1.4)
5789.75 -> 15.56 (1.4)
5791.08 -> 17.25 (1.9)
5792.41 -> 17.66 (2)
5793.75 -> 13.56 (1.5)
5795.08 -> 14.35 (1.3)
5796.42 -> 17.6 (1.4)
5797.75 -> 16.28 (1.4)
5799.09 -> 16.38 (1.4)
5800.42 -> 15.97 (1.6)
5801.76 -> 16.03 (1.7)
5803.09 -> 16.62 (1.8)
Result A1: 14.3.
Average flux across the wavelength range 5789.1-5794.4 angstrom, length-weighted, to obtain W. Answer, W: 16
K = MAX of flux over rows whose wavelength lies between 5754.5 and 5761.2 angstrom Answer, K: 15.95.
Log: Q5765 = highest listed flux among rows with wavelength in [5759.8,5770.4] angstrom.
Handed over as 15.79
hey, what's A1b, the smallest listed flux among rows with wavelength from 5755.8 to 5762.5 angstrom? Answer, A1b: 14.13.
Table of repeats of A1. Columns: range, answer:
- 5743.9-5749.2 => 15.1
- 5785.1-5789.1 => 14.5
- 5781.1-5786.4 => 15.2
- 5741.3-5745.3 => 13.6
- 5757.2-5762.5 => 15.2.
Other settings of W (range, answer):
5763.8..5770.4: 14.1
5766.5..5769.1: 14.1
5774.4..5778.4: 15.5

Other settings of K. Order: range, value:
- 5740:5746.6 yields 16.82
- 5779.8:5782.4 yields 18.26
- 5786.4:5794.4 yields 17.66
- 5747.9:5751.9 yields 13.59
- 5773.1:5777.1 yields 16.25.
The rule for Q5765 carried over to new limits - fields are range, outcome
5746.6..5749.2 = 14.53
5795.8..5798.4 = 17.6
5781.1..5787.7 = 16.12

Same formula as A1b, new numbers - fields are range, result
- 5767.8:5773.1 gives 13.13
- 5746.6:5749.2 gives 12.76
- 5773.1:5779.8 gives 13.51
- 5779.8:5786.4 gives 13.92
